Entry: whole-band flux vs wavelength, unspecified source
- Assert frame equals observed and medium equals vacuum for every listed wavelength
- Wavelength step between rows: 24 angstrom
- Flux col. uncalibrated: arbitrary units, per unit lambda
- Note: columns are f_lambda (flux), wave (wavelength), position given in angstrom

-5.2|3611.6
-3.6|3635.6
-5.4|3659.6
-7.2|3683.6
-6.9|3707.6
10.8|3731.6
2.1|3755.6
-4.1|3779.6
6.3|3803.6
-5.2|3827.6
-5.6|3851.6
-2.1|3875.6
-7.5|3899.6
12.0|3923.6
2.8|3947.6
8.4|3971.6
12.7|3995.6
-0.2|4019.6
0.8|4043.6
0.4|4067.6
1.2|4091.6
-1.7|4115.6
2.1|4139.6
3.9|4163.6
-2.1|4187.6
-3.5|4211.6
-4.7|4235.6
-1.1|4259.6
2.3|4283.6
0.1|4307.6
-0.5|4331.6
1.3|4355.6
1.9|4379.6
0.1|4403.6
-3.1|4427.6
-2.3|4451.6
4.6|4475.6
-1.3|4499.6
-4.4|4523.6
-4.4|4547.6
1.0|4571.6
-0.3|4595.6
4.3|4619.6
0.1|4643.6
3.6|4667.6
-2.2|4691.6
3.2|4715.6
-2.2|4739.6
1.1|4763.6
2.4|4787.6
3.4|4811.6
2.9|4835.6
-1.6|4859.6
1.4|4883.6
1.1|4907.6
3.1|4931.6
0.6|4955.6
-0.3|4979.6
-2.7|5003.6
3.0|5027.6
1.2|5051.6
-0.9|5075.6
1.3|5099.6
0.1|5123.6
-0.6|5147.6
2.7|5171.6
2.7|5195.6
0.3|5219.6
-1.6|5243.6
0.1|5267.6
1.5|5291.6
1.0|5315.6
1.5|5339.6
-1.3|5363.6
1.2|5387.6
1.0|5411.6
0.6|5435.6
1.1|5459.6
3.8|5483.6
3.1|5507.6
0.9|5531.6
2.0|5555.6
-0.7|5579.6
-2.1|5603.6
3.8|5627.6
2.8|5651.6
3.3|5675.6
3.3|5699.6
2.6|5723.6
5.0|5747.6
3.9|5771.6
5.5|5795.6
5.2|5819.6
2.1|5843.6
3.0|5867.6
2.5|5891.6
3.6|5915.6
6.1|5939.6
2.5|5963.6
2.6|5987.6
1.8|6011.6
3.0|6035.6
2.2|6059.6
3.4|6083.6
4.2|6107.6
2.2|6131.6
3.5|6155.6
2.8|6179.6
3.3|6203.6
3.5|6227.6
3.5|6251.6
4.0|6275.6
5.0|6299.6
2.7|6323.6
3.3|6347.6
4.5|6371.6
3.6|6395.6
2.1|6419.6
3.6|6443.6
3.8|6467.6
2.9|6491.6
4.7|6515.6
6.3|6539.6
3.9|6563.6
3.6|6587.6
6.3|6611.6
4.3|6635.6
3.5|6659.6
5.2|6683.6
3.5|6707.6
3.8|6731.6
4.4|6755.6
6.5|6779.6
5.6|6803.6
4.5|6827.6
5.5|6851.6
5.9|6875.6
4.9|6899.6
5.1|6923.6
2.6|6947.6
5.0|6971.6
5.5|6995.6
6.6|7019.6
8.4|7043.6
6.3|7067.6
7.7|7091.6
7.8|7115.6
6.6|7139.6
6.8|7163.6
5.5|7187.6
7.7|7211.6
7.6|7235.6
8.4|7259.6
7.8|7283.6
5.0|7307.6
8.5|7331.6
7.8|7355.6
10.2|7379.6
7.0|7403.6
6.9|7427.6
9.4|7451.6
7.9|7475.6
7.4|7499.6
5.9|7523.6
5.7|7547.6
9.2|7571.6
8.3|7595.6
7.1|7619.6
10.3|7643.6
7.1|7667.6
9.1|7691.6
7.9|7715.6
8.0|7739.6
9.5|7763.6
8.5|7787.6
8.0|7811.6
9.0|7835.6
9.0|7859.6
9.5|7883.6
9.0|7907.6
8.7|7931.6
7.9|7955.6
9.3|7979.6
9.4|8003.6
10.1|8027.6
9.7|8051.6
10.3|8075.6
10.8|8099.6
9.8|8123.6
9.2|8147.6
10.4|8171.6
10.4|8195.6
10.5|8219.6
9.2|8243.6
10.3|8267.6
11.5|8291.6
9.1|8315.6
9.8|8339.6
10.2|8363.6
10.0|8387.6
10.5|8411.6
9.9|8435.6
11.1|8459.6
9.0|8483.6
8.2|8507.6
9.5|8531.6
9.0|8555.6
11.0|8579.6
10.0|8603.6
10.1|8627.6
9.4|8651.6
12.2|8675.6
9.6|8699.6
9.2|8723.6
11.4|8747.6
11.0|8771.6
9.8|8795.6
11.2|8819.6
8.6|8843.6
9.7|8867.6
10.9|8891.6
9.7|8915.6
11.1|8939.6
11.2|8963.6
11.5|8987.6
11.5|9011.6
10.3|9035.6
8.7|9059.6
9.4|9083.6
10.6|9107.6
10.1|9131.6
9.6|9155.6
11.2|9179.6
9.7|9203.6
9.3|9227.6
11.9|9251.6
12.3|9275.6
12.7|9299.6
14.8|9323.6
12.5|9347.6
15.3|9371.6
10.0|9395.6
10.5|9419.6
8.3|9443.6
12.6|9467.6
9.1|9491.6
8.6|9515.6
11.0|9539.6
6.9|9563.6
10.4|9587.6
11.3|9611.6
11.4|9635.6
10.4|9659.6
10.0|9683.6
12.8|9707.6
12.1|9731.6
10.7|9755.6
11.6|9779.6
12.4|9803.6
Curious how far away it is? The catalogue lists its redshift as 0.750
